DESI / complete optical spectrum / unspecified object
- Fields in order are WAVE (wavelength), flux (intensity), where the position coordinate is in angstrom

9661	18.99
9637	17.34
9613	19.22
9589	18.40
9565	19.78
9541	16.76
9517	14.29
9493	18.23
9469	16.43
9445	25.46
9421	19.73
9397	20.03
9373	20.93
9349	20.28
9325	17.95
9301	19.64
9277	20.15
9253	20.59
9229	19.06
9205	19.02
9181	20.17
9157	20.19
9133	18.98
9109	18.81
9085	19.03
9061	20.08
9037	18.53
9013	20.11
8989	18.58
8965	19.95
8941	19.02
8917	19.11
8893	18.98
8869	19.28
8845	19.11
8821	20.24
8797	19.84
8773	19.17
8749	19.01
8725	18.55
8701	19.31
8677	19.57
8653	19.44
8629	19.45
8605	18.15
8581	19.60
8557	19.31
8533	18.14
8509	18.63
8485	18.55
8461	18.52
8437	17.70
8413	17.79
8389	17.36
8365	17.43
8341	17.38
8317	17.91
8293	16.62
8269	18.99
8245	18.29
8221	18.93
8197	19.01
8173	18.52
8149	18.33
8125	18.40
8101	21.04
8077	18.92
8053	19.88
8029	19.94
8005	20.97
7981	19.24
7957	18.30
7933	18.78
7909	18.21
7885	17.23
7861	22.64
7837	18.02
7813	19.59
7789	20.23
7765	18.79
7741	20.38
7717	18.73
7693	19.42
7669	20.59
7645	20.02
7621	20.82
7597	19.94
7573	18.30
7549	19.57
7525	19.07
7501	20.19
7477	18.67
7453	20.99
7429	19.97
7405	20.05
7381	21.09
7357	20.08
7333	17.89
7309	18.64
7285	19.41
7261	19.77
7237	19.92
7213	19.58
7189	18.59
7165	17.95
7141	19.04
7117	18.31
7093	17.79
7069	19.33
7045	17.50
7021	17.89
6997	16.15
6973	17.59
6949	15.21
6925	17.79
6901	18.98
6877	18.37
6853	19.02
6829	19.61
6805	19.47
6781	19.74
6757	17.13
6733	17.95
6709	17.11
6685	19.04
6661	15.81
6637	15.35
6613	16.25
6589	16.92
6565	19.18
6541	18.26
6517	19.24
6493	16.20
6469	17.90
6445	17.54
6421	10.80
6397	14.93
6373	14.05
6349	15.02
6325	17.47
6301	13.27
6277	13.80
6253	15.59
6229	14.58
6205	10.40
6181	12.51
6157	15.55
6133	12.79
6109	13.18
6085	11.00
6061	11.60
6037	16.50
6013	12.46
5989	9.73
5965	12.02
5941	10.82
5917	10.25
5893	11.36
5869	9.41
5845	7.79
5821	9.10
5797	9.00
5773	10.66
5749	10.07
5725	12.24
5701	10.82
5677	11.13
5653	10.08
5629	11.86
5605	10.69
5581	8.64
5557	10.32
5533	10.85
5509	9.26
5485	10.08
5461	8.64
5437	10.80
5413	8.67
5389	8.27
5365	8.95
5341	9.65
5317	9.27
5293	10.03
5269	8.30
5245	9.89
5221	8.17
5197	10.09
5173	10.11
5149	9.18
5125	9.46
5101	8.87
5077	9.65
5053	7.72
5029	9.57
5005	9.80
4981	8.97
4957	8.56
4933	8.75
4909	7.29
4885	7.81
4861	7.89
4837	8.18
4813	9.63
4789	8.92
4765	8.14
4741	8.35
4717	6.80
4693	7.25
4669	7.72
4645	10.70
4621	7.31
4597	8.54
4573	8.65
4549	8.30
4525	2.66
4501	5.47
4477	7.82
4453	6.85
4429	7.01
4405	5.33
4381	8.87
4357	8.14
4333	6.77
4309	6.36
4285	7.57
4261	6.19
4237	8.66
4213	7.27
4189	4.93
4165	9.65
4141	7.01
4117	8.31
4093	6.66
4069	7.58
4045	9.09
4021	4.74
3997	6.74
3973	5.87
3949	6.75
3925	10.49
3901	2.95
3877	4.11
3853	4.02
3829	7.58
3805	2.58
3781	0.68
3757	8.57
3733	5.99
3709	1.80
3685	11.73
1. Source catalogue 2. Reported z 0.62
